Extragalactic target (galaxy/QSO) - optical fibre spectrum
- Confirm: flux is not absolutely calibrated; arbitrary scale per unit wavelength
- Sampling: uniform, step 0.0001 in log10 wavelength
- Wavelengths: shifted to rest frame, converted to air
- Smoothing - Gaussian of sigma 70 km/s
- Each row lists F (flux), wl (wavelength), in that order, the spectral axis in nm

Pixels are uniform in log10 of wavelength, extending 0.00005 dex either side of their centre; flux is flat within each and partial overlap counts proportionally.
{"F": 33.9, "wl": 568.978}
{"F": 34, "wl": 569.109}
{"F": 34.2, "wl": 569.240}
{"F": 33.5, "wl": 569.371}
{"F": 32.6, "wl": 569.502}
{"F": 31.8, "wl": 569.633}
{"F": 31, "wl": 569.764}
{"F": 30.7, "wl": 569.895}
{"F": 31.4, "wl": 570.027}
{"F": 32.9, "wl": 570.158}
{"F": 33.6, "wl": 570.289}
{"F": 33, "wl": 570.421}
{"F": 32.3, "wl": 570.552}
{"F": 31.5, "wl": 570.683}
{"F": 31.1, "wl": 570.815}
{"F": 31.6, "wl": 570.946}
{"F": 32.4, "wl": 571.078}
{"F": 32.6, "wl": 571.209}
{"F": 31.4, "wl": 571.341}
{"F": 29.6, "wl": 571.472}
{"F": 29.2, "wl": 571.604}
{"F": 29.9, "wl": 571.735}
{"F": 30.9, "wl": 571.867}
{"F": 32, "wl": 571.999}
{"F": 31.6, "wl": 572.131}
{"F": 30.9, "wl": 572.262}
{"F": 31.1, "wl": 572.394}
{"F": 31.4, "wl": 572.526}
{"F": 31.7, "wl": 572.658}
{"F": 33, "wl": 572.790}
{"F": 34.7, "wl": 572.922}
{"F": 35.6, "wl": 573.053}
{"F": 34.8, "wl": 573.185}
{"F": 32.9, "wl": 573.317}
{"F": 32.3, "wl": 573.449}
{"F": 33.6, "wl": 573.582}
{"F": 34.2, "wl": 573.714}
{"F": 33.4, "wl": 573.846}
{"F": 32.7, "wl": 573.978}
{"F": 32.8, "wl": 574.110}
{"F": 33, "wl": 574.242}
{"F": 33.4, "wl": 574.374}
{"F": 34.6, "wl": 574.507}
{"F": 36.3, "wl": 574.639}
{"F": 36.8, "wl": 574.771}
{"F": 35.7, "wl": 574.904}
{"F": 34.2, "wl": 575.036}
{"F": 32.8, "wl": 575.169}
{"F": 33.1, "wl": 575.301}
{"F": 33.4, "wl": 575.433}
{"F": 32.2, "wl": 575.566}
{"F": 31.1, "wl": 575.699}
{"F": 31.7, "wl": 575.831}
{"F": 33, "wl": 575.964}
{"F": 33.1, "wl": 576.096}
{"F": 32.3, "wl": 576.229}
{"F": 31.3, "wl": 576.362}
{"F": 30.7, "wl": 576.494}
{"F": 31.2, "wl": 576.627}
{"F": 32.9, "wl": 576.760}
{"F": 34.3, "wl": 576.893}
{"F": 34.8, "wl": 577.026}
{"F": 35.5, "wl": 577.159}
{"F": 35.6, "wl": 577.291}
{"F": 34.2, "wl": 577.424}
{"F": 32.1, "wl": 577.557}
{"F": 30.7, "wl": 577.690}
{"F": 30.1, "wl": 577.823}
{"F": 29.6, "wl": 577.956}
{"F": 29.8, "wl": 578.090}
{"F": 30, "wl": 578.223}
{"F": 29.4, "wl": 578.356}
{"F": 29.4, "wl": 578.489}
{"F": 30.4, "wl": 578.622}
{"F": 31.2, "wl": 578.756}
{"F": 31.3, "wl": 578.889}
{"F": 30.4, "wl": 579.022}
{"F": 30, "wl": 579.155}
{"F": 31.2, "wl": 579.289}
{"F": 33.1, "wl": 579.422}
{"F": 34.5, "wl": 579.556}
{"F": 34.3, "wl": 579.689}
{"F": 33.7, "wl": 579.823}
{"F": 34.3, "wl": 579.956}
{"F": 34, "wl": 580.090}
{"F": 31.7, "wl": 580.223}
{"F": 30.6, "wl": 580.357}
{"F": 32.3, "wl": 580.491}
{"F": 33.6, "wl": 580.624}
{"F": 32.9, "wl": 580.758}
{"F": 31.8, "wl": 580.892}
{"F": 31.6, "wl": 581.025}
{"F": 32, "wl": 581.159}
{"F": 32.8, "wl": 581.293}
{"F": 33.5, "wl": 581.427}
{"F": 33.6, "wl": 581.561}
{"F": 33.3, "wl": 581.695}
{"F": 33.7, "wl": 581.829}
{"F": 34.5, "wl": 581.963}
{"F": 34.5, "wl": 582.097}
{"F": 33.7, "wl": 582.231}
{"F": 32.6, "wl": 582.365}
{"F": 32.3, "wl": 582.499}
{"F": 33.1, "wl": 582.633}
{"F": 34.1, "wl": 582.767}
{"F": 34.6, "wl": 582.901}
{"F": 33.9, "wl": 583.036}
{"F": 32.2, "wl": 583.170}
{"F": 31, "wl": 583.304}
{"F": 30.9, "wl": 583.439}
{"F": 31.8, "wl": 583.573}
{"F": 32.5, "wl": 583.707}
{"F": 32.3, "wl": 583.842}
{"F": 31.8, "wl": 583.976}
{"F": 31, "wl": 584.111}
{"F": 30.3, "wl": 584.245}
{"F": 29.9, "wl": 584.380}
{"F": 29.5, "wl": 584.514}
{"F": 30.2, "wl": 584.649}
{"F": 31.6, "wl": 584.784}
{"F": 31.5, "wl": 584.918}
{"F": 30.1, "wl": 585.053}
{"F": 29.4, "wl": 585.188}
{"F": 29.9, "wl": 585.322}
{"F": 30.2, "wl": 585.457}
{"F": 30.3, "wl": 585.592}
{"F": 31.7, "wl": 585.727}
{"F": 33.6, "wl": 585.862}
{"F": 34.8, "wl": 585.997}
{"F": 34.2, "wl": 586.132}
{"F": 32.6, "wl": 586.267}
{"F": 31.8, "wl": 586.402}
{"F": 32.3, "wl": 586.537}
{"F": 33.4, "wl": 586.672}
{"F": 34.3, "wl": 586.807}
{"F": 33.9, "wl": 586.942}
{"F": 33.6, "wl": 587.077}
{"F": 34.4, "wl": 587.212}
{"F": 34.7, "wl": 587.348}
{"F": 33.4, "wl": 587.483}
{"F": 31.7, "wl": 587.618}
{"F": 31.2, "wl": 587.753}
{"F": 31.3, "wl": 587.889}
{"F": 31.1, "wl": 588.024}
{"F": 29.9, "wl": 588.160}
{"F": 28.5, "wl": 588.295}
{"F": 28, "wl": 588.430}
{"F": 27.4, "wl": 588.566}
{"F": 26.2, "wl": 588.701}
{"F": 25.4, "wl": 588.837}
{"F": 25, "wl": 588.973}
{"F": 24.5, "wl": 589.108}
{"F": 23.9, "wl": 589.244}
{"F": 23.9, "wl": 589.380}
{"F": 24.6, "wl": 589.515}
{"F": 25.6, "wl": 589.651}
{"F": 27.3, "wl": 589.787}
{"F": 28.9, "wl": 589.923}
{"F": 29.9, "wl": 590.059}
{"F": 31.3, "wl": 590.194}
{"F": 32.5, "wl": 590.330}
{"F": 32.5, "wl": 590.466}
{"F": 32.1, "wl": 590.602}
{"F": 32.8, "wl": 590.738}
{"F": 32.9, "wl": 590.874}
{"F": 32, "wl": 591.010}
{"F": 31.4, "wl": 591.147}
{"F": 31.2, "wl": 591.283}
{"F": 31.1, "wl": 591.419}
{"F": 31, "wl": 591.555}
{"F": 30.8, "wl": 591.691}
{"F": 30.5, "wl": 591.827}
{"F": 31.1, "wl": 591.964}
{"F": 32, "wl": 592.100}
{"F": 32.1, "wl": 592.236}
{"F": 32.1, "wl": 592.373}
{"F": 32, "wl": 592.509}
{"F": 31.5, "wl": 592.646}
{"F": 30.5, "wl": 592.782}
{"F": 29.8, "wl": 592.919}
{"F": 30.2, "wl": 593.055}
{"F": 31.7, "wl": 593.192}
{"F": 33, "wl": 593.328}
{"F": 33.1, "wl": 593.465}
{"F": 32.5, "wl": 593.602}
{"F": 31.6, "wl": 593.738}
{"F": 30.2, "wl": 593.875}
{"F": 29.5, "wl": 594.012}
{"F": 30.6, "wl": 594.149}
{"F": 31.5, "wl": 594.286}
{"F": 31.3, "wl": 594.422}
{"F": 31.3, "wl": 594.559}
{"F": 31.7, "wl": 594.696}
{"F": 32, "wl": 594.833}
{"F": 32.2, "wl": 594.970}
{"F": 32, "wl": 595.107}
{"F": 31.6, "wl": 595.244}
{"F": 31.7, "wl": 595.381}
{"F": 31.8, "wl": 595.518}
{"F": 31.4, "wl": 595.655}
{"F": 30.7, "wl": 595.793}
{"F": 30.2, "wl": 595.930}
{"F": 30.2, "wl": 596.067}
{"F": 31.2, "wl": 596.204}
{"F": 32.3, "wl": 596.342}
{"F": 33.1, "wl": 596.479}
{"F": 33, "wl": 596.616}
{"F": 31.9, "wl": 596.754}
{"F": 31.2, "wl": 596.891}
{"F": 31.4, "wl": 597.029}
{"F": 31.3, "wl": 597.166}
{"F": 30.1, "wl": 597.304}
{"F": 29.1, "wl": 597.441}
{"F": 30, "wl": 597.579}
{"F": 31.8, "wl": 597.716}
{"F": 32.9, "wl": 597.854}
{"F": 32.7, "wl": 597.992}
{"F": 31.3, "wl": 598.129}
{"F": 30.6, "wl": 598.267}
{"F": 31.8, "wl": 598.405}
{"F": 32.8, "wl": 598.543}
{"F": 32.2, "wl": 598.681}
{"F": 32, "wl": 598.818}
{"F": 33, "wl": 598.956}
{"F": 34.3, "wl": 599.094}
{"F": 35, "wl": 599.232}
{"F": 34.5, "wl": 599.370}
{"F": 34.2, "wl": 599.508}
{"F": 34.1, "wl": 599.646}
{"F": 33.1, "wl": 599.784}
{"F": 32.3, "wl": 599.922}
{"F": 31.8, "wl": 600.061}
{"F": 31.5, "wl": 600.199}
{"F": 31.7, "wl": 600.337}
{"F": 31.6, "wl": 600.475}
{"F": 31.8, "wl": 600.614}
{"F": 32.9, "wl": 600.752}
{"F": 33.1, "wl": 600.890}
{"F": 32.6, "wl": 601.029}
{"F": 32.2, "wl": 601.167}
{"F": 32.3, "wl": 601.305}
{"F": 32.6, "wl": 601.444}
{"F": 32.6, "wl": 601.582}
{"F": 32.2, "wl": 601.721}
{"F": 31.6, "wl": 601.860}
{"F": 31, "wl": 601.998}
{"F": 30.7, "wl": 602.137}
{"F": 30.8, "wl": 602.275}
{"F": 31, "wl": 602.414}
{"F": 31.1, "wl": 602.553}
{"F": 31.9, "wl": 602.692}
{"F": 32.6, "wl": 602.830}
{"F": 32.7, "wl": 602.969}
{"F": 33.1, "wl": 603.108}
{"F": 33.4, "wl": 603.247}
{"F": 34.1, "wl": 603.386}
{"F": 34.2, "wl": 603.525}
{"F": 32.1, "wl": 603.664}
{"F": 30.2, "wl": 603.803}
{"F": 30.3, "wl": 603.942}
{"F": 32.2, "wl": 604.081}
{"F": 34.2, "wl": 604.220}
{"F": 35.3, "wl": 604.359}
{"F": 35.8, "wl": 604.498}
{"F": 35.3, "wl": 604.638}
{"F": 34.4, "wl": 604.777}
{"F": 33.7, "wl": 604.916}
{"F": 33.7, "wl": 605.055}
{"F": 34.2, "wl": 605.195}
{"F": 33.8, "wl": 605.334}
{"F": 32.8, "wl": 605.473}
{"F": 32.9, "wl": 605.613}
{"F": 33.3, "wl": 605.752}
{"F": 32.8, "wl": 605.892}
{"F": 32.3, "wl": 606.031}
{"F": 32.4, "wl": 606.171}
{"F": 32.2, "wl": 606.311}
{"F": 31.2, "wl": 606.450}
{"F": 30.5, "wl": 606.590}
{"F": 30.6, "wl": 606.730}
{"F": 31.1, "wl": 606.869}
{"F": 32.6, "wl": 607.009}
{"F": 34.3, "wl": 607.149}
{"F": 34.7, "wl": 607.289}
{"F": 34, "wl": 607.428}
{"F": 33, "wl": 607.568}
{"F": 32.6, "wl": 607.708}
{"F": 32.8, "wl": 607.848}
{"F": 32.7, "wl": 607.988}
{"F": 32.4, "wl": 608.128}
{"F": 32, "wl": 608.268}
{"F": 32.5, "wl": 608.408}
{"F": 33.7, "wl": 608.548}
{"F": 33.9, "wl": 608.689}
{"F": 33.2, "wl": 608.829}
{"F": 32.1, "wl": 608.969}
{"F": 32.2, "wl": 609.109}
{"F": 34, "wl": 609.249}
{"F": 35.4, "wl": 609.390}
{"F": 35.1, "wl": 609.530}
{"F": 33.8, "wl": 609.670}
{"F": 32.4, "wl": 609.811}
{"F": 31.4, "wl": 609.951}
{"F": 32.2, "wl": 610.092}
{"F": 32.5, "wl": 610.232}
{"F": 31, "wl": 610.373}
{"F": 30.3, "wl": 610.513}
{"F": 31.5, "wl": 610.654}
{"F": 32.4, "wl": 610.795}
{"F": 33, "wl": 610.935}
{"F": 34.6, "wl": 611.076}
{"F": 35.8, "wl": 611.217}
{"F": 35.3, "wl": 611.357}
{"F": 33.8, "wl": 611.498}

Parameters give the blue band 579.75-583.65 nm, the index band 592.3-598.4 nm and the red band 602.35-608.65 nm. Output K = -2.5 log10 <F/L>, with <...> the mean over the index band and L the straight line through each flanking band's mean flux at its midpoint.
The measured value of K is 0.050 mag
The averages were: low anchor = 32.9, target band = 31.4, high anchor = 32.9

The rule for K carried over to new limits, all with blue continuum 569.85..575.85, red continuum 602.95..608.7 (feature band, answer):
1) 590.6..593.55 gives 0.04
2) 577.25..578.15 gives 0.04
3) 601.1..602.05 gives 0.03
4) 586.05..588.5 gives 0.02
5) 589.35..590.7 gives 0.13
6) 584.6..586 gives 0.06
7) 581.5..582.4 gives -0.03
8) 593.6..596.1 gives 0.06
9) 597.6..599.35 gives 0.01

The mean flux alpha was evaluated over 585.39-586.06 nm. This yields 32.1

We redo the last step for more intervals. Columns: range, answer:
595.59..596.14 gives 30.6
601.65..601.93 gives 31.9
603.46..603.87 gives 32.2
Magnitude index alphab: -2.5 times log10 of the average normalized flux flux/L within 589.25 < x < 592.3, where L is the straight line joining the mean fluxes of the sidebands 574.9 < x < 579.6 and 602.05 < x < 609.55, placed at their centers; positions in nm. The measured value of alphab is 0.08 mag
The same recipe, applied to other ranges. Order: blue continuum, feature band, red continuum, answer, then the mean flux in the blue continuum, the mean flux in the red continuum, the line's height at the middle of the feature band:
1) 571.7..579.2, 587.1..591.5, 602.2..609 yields 0.105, 32.5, 32.8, 32.6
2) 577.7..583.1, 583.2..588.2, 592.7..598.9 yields 0.006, 32.3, 31.5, 32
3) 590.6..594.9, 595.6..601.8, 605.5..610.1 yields -0.004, 31.5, 32.8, 32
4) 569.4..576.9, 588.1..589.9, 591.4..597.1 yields 0.207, 32.5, 31.4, 31.7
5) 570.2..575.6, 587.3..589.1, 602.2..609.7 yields 0.124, 32.8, 32.9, 32.9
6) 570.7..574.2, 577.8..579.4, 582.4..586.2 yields 0.058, 32.2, 31.7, 32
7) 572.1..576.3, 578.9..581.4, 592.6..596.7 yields 0.008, 33.2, 31.4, 32.7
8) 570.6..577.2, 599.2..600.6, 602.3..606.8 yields -0.003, 32.7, 32.8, 32.8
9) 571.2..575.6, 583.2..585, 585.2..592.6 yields 0.008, 32.9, 30.6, 31.3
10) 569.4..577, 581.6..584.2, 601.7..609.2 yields -0.007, 32.6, 32.7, 32.6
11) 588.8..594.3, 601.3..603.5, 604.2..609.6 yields 0.006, 30.2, 33.2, 32.3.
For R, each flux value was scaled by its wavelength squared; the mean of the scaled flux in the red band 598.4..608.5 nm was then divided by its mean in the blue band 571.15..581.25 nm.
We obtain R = 1.11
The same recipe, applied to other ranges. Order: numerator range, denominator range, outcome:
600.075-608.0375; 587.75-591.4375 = 1.18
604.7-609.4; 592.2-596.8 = 1.09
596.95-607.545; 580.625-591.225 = 1.10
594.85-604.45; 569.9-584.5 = 1.07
